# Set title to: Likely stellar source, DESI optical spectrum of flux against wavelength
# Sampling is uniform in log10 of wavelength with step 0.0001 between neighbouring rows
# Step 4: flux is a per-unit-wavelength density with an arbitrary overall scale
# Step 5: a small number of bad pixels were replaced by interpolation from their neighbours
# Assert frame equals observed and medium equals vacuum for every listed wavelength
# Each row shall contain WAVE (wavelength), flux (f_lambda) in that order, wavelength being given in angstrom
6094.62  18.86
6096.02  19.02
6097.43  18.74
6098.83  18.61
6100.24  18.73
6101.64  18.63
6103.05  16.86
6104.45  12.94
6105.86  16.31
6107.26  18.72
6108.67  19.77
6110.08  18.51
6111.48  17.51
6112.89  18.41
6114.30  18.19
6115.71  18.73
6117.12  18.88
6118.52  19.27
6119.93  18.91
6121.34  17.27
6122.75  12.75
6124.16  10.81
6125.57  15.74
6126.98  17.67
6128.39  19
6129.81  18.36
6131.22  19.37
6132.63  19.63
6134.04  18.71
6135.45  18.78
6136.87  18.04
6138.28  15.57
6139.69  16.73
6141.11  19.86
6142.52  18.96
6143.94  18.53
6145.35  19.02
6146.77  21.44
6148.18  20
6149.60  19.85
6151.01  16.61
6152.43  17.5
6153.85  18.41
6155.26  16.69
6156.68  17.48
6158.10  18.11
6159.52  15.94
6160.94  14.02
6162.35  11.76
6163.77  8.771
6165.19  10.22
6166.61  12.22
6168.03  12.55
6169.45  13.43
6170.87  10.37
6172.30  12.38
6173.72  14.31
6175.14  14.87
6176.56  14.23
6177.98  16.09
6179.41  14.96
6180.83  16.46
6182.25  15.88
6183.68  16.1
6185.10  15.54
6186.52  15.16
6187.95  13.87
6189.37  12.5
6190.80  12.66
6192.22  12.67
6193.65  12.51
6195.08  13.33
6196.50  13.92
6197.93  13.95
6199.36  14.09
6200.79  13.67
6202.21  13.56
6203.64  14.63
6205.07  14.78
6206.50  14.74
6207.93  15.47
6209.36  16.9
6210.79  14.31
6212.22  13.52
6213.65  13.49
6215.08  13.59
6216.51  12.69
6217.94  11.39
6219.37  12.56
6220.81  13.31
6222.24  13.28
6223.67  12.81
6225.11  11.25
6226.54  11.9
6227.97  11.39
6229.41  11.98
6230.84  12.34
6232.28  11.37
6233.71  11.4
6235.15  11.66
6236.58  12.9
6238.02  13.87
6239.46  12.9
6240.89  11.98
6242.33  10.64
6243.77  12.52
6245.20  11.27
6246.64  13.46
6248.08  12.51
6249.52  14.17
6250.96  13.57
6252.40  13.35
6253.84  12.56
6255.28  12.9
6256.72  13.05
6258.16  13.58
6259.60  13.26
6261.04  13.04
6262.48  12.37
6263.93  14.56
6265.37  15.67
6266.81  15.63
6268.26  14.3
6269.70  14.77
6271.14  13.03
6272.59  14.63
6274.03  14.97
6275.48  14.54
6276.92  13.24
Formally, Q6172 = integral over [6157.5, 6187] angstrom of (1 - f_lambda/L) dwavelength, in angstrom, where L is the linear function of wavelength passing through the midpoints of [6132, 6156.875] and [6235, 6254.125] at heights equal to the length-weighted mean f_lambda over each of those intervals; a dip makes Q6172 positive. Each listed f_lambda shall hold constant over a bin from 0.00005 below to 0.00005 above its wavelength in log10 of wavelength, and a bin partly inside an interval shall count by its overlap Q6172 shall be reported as 5.0 angstrom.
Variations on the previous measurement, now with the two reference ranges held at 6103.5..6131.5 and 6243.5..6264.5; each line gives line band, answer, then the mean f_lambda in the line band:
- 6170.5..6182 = 0.8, 14.4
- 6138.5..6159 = -2.6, 18.4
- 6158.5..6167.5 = 2.0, 12.4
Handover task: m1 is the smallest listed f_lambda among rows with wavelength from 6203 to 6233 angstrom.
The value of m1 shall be 11.25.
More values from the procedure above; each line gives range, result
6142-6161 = 14.02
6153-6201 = 8.771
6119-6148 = 10.81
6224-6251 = 10.64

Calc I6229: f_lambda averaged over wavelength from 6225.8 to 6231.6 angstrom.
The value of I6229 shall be 11.9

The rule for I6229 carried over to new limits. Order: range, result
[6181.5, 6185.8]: 15.9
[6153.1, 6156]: 17.6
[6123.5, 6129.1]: 15.8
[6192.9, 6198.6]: 13.4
